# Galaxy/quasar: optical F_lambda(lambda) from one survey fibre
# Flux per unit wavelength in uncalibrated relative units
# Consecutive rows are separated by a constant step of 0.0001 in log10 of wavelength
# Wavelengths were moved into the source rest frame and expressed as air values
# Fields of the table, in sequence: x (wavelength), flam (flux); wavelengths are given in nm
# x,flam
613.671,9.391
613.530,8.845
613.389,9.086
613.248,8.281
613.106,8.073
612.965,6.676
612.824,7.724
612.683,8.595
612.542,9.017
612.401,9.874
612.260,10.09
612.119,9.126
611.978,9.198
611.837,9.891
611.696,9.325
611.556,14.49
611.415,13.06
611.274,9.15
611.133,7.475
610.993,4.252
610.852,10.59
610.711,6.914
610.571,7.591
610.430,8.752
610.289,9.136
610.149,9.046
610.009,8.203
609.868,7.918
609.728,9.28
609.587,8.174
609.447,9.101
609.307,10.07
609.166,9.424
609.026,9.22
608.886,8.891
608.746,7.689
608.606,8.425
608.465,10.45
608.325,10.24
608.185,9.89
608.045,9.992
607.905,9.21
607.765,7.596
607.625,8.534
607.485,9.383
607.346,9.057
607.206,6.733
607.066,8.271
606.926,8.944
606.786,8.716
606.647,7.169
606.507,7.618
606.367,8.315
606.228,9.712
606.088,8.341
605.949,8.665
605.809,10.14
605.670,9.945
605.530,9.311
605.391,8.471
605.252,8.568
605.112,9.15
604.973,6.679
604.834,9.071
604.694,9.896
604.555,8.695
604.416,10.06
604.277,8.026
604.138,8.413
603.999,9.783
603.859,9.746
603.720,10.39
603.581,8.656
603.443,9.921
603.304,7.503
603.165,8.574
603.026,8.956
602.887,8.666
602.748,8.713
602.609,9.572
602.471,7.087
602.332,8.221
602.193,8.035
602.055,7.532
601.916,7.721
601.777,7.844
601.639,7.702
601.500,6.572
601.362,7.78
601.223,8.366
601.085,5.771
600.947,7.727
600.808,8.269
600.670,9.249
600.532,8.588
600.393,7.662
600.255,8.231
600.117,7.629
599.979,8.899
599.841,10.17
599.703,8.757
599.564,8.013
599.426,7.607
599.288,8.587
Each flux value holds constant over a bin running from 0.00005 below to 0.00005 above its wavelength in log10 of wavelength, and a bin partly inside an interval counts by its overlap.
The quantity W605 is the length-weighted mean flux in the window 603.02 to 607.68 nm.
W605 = 8.81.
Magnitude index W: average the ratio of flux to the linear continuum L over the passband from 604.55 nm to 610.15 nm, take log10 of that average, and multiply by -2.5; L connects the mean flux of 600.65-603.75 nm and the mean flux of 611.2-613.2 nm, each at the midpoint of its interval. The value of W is 0.01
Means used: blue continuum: 8.17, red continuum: 9.57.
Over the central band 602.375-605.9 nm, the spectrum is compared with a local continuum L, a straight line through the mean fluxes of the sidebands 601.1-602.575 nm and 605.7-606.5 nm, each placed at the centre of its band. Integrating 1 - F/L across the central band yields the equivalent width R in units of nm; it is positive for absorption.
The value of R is -0.25 nm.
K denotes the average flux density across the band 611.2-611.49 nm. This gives 11.1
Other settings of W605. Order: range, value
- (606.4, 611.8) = 8.9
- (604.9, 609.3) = 8.82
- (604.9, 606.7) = 8.64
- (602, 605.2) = 8.76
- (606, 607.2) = 8.3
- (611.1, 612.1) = 10.4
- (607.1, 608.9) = 8.92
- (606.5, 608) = 8.35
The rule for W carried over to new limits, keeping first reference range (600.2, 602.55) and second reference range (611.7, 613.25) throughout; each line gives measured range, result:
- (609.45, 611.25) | 0.06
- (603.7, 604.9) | -0.15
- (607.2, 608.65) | -0.09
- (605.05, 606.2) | -0.11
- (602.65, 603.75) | -0.12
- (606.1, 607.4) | 0.00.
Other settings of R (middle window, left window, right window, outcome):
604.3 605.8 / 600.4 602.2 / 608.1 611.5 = -0.13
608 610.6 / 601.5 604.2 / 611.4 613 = 0.08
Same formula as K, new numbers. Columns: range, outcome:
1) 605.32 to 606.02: 9.31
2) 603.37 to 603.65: 9.3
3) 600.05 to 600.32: 7.93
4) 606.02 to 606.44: 8.78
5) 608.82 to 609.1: 9.08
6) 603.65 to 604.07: 9.95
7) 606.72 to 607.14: 8.61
